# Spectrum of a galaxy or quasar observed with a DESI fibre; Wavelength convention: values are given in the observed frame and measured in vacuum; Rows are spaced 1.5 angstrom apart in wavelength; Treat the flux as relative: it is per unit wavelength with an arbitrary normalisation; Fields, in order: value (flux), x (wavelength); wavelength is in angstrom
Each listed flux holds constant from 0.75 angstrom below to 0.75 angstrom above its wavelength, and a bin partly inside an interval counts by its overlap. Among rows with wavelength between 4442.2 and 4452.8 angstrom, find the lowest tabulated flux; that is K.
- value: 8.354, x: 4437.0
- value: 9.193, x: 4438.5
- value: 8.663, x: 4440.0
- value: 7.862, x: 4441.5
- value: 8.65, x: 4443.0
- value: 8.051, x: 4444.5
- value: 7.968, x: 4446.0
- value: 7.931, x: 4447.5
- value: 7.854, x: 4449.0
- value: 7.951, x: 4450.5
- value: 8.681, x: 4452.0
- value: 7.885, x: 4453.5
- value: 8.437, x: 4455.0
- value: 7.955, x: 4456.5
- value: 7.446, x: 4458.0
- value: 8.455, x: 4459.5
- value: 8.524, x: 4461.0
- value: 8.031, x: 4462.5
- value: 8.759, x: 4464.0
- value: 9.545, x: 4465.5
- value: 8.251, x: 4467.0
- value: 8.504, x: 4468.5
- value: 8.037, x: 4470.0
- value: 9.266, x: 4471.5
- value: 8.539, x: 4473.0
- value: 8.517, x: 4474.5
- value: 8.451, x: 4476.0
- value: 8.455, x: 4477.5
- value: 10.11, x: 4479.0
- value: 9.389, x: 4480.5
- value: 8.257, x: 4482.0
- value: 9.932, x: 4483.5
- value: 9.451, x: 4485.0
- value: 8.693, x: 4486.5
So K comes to 7.854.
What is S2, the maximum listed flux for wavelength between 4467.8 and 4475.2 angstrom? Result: 9.266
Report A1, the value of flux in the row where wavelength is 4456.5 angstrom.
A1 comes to 7.955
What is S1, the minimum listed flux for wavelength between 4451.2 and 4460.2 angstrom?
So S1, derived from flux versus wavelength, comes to 7.446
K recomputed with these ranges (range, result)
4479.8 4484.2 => 8.257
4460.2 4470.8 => 8.031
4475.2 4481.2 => 8.451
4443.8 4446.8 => 7.968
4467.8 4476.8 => 8.037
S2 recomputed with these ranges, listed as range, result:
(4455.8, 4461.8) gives 8.524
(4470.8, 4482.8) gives 10.11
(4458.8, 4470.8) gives 9.545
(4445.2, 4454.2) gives 8.681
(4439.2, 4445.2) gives 8.663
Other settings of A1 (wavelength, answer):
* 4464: 8.759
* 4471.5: 9.266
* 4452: 8.681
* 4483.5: 9.932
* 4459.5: 8.455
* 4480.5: 9.389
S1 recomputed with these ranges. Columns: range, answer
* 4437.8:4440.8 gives 8.663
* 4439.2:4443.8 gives 7.862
